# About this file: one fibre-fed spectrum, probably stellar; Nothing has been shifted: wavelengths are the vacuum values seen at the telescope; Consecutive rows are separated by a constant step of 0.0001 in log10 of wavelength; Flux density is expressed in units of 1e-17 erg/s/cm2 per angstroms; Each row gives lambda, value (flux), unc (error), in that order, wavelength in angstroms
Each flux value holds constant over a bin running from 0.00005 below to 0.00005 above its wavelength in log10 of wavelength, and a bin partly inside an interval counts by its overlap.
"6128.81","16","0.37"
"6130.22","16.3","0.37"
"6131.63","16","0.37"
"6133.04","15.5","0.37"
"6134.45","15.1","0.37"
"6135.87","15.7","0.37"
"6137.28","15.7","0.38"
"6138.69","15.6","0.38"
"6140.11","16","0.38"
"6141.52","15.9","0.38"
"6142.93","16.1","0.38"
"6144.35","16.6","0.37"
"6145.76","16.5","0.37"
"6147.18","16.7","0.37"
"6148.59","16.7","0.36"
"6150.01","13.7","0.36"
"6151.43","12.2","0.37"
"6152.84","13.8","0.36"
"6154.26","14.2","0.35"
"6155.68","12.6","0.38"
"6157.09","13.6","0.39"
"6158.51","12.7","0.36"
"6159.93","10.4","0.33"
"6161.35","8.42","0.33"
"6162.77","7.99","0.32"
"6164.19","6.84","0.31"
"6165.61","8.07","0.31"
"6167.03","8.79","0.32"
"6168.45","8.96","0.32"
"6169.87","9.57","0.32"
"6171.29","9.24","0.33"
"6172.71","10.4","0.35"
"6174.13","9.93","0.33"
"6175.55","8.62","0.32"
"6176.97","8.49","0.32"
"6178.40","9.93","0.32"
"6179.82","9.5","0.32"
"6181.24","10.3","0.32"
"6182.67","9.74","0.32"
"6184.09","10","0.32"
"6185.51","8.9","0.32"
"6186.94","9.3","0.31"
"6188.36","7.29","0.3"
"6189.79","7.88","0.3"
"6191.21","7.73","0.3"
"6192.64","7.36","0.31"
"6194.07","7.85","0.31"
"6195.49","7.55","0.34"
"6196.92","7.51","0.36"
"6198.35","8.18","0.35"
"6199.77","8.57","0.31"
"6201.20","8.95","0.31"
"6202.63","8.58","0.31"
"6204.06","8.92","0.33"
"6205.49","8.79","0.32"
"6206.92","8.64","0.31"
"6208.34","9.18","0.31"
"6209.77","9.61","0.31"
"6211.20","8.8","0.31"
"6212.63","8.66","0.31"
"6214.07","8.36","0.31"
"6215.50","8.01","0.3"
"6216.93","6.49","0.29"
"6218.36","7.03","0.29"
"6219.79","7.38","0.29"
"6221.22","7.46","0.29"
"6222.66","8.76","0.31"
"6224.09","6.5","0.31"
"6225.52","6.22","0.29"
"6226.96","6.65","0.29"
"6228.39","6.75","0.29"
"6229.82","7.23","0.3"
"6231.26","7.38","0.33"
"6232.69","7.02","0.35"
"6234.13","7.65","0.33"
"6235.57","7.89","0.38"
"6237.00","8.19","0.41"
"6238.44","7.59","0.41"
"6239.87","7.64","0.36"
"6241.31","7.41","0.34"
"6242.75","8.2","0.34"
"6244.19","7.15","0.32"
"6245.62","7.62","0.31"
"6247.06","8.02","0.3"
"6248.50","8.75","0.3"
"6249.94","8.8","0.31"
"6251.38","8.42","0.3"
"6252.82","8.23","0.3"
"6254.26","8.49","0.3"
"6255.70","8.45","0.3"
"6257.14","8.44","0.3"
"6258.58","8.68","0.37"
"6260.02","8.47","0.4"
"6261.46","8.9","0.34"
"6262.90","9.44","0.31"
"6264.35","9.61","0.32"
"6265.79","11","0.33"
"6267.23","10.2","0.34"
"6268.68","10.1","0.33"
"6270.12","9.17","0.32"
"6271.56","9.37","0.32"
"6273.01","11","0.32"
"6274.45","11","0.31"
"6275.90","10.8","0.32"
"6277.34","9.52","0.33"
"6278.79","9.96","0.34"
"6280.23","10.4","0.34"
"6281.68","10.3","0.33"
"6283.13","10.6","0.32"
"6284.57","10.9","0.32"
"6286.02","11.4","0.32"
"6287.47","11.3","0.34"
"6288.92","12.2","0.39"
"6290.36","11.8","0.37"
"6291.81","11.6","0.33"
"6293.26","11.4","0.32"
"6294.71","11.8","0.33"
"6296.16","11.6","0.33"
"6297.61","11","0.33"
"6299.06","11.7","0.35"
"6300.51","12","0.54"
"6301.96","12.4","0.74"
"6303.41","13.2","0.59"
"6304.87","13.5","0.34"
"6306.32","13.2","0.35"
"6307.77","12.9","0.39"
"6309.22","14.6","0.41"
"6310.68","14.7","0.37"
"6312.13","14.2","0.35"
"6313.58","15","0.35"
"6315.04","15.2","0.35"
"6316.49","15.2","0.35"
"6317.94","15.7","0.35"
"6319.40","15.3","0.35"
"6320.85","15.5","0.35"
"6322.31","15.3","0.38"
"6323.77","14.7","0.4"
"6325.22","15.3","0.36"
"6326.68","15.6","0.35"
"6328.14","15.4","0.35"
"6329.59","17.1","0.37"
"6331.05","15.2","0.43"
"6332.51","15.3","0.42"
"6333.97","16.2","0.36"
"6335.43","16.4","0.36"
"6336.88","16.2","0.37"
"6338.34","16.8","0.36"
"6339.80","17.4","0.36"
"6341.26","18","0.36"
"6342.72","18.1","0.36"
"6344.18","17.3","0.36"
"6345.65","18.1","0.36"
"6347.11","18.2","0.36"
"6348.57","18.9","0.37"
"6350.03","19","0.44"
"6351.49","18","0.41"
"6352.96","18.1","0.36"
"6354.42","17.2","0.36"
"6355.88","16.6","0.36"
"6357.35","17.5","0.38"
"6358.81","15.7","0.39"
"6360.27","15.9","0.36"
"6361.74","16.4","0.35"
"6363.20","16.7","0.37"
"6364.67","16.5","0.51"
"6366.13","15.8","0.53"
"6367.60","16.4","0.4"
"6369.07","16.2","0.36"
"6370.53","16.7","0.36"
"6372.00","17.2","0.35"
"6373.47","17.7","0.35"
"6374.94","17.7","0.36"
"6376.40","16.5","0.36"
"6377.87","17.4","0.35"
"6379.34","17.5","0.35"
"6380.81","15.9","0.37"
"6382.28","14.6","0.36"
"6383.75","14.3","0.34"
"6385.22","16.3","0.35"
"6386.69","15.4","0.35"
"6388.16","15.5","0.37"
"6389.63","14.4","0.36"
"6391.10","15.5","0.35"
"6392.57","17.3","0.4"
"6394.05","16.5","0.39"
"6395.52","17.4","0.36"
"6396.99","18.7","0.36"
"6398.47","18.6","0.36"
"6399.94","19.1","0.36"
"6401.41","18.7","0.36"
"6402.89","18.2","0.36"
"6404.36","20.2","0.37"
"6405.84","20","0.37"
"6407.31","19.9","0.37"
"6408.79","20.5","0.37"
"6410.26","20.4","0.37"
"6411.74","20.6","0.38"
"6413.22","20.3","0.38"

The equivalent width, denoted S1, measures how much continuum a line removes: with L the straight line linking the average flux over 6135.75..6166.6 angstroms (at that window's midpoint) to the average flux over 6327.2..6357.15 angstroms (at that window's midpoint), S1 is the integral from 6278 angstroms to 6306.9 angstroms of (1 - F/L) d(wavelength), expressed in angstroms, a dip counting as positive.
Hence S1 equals 8.2 angstroms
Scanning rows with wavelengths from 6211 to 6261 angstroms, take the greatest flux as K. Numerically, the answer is 8.8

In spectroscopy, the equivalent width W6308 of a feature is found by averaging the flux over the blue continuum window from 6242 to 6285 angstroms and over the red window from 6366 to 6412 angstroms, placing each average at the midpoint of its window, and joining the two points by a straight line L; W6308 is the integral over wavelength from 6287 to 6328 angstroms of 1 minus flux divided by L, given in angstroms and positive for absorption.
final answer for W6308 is -4.5 angstroms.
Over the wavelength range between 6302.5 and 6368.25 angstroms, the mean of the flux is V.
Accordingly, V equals 16.1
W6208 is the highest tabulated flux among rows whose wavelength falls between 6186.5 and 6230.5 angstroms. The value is 9.61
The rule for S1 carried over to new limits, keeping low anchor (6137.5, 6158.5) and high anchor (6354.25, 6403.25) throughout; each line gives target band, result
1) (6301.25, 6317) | 2.12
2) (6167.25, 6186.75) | 7.31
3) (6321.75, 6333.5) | 0.58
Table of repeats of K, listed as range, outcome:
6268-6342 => 18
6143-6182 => 16.7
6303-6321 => 15.7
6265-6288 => 11.4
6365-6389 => 17.7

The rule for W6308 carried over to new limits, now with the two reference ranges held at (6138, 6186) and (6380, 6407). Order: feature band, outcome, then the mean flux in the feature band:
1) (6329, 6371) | -2.4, 17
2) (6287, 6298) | 2.3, 11.6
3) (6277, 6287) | 2.8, 10.5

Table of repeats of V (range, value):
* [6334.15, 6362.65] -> 17.3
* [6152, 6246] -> 8.65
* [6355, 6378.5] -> 16.7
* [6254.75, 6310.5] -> 10.9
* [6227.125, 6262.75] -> 7.98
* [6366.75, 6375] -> 16.9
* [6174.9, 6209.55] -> 8.67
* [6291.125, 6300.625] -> 11.6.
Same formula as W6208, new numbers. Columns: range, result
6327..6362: 19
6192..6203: 8.95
